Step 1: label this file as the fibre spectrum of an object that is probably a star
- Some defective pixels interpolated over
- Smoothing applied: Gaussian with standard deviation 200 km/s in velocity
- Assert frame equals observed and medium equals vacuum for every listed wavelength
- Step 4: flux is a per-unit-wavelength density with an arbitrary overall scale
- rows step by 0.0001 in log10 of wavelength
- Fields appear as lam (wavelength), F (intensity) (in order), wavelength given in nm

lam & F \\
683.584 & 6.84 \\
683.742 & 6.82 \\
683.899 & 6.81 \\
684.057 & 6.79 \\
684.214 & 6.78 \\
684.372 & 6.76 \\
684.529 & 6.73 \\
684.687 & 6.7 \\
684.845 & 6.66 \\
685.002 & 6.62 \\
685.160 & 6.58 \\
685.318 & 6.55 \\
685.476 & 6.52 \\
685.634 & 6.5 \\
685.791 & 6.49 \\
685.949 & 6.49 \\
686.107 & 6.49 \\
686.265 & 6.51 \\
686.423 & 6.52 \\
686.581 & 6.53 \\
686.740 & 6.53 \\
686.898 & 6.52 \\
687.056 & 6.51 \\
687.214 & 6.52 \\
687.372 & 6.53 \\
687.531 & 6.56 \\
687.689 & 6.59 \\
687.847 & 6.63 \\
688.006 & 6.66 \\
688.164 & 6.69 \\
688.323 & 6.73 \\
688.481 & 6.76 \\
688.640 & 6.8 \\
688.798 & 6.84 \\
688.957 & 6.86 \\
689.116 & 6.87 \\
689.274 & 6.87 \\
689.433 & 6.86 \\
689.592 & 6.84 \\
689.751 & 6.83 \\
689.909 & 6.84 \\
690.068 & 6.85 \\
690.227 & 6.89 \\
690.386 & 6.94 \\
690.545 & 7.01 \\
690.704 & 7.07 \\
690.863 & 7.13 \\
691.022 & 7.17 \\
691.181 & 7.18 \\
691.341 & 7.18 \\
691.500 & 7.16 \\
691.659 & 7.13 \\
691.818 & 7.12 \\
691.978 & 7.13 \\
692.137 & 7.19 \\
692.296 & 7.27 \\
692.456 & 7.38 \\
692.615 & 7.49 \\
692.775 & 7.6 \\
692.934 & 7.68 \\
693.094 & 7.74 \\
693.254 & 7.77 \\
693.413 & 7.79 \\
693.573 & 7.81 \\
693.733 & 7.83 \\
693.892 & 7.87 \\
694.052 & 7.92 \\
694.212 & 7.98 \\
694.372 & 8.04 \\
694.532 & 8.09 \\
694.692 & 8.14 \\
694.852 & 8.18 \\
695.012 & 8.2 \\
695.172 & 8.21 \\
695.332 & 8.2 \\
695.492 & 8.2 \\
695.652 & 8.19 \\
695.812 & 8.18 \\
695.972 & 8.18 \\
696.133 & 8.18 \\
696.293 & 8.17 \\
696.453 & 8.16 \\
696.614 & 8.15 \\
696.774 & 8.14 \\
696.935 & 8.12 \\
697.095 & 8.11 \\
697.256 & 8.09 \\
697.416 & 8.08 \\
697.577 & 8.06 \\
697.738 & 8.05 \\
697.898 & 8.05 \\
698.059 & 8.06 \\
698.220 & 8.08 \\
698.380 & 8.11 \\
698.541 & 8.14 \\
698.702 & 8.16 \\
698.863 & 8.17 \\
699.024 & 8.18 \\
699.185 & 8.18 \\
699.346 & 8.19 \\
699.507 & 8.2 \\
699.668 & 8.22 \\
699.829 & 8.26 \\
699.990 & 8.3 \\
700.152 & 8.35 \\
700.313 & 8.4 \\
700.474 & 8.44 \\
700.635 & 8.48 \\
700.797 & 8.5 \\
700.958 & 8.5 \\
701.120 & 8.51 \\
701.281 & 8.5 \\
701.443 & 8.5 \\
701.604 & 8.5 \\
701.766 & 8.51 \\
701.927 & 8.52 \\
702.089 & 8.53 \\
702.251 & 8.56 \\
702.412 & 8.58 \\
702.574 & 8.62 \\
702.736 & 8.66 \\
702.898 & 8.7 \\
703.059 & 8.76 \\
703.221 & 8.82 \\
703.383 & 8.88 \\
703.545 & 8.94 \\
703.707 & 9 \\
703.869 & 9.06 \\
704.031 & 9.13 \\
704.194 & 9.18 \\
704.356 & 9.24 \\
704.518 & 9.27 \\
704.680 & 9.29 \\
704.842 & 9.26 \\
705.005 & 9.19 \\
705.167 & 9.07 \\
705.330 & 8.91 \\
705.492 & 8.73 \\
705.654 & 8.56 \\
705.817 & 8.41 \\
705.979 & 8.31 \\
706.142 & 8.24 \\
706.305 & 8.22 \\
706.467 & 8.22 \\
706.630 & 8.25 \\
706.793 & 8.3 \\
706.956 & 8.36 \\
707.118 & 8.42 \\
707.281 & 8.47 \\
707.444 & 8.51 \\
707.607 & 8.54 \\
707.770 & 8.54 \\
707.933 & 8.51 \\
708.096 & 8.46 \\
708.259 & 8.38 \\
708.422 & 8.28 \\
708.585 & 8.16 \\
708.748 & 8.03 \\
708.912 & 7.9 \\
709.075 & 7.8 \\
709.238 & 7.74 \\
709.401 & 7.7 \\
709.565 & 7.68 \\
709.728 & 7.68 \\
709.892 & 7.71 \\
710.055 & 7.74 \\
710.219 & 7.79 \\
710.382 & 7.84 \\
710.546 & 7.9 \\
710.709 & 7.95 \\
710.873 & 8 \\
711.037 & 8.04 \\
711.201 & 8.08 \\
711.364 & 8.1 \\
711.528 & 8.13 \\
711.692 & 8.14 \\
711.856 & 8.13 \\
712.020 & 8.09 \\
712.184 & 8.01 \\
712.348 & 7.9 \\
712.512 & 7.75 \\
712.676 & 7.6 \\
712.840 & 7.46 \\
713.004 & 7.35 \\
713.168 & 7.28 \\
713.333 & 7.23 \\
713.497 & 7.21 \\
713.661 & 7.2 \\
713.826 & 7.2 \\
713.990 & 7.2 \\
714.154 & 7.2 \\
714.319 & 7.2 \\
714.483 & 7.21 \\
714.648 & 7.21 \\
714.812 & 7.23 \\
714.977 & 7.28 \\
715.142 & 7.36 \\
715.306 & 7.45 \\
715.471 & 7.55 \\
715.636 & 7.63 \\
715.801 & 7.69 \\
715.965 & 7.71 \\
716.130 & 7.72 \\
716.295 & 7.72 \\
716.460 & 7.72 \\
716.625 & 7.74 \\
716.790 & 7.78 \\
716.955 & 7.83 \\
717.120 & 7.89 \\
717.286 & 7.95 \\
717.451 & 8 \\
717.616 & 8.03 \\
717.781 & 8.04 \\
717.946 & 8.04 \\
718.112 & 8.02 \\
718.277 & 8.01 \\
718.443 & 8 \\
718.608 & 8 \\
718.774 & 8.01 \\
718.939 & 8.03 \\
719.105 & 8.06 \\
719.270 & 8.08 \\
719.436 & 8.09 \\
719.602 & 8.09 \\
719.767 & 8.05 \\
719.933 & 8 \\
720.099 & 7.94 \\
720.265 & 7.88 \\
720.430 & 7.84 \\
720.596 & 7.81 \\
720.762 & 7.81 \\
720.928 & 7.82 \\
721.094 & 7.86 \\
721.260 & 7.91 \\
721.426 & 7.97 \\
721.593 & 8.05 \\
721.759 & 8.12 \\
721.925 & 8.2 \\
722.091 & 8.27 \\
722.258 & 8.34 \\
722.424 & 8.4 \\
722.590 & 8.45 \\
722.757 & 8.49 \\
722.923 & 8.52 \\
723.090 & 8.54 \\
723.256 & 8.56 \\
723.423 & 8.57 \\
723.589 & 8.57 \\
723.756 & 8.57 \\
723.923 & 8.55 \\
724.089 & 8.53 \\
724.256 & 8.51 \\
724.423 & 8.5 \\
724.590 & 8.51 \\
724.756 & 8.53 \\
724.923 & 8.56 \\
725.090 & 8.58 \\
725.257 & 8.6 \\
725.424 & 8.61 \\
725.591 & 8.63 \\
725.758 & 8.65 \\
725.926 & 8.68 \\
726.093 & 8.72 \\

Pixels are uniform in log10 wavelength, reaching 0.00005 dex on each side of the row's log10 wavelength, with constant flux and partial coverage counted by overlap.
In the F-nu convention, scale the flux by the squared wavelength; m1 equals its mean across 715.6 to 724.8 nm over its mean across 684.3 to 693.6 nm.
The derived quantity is 1.3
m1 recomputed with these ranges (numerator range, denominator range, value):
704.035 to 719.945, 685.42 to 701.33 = 1.12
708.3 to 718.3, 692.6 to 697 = 1.02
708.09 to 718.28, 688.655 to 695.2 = 1.11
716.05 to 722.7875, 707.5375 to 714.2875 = 1.05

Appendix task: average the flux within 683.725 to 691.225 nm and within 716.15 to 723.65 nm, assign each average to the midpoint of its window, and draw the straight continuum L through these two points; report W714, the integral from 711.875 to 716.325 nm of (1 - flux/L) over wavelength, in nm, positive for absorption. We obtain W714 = 0.20 nm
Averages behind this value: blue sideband 6.73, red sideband 8.06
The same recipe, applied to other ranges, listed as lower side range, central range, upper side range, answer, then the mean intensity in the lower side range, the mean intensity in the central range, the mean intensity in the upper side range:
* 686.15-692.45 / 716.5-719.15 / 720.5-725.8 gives 0.05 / 6.85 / 7.96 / 8.36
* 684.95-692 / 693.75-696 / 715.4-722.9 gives -0.35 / 6.77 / 8.11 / 7.98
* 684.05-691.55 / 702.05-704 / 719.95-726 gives -0.35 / 6.74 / 8.78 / 8.33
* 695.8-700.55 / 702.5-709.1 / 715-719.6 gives -0.48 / 8.17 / 8.63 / 7.85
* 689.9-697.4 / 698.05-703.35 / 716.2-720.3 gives -0.44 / 7.69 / 8.41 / 7.96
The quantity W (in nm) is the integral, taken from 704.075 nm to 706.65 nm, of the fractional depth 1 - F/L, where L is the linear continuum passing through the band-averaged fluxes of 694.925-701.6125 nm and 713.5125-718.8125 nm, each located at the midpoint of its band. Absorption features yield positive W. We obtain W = -0.26 nm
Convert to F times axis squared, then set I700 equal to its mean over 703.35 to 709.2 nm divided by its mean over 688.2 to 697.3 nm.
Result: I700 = 1.2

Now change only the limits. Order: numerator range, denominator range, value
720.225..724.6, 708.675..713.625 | 1.09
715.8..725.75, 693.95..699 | 1.08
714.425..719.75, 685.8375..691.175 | 1.25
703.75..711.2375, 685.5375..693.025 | 1.28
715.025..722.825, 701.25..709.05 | 0.96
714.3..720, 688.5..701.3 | 1.07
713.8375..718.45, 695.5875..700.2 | 0.99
